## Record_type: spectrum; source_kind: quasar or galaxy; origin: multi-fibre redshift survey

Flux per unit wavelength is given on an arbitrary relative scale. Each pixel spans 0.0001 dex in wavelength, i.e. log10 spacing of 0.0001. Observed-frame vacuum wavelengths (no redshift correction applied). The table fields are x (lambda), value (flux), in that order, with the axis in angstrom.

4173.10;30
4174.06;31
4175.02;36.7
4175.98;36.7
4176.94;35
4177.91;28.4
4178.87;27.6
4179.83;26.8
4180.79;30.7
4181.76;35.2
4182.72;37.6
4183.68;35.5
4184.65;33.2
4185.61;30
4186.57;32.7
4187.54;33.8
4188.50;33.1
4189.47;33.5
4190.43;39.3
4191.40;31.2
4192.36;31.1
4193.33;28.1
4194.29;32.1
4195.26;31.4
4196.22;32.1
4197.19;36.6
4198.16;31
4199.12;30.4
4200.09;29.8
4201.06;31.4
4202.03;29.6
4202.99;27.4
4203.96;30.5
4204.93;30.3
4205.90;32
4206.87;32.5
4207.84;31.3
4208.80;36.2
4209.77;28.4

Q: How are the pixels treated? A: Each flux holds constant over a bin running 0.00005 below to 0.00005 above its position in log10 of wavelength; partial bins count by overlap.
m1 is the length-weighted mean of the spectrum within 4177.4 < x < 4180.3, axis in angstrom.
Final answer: 27.6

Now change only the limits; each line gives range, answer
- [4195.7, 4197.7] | 34.2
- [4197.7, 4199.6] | 30.8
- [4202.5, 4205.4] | 29.4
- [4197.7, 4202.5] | 30.4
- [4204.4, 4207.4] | 31.5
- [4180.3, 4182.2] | 32.8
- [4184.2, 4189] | 32.6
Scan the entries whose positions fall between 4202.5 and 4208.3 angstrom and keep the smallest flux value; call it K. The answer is 27.4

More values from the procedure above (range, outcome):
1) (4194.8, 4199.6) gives 30.4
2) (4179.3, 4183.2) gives 26.8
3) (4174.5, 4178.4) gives 28.4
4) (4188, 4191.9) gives 31.2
